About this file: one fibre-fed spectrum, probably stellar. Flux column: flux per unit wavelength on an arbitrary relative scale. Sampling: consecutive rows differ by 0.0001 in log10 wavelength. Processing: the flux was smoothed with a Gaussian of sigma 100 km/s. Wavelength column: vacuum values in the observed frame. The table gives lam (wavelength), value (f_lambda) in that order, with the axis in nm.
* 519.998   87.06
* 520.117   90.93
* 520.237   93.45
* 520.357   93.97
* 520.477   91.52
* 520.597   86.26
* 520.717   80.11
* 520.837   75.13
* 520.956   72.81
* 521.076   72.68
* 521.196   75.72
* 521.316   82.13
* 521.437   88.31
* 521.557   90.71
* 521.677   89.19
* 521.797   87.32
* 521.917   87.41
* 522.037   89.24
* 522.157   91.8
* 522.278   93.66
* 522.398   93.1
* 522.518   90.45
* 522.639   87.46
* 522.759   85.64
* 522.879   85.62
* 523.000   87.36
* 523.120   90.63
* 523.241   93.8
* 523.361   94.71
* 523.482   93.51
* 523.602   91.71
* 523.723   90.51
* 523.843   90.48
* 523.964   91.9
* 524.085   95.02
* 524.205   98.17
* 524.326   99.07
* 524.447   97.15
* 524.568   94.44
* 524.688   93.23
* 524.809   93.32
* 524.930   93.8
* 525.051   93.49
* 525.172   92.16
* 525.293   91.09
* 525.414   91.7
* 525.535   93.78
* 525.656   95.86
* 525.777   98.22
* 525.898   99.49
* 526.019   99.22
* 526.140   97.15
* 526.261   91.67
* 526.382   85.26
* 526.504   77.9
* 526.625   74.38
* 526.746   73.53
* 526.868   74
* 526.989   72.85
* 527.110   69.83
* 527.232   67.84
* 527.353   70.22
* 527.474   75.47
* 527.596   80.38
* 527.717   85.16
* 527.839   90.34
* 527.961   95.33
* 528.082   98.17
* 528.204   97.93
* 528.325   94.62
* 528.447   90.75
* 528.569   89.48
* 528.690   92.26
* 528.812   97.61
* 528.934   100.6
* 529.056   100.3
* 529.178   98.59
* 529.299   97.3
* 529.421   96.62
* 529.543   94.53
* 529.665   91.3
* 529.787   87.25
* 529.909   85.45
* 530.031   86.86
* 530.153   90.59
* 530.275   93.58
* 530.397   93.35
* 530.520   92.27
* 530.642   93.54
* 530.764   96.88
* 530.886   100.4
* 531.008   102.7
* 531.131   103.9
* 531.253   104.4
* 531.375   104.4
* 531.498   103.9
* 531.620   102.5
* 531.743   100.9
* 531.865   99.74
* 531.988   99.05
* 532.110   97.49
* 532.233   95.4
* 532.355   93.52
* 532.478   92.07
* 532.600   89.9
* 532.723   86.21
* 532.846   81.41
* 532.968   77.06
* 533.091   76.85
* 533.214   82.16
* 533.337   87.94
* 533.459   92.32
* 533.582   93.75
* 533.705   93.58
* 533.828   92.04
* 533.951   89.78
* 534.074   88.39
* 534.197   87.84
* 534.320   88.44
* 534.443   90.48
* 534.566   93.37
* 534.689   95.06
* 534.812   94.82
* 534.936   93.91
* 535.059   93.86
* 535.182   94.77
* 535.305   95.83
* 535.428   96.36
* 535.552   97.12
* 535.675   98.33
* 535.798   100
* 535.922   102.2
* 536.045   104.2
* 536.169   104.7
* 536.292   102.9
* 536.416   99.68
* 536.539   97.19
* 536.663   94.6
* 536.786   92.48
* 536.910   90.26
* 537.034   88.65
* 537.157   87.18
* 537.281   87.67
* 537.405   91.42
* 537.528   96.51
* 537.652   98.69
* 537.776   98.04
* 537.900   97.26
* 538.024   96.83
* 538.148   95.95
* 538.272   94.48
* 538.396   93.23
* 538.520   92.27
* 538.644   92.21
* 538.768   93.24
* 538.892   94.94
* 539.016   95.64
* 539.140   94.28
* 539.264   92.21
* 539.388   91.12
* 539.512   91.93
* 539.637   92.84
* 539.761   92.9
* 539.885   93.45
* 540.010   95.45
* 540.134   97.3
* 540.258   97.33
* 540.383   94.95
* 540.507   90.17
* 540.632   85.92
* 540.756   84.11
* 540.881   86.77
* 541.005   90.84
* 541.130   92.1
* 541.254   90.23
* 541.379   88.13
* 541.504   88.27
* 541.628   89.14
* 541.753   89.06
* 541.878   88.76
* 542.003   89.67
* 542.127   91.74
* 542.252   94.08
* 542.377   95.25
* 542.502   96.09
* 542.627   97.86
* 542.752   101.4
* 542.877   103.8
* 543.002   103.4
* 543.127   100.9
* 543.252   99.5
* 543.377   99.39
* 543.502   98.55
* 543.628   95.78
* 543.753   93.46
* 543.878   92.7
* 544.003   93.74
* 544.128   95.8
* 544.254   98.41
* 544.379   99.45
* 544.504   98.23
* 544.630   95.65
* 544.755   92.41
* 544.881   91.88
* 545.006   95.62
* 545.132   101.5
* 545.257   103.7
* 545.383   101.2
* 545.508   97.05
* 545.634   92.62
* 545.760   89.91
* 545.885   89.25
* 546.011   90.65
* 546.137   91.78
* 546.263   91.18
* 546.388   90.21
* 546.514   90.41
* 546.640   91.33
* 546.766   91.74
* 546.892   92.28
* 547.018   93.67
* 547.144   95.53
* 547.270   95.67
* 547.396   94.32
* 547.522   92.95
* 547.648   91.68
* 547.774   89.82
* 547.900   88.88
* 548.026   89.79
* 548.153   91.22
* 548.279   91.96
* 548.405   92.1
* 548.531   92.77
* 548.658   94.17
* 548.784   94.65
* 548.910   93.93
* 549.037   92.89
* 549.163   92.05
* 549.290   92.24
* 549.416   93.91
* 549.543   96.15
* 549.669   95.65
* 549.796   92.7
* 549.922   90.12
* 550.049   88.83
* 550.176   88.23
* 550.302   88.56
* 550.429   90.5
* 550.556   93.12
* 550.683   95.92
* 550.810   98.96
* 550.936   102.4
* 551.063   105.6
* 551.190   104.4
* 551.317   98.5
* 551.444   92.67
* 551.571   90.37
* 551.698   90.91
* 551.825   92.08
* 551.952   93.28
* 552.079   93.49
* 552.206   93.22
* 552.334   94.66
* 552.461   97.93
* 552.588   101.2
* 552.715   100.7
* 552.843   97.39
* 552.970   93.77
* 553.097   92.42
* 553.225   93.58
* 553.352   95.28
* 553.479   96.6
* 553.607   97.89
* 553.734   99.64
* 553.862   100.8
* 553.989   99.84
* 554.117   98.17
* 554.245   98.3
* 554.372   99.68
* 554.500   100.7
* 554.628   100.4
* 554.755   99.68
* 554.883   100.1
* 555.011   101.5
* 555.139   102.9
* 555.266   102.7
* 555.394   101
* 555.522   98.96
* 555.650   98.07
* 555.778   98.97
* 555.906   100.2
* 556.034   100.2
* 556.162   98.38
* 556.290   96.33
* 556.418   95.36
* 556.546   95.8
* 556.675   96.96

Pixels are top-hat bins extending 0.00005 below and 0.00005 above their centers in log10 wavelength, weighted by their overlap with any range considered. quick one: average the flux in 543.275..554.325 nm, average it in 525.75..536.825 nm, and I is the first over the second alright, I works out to 1.03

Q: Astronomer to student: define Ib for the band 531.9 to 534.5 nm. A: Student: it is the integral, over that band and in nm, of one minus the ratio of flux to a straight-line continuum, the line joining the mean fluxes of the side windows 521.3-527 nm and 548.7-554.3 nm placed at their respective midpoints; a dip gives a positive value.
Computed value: 0.07 nm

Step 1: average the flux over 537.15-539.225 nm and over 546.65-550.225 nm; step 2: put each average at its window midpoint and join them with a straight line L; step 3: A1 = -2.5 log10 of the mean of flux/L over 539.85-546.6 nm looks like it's -0.01 mag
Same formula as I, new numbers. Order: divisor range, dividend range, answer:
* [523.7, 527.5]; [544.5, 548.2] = 1.06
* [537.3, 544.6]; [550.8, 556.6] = 1.04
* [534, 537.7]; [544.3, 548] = 0.99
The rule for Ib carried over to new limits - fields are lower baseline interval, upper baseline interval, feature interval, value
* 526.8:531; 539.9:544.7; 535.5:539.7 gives -0.120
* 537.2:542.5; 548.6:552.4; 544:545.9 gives -0.060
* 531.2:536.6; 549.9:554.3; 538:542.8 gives 0.118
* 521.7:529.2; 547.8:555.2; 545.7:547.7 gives 0.051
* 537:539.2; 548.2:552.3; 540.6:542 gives 0.079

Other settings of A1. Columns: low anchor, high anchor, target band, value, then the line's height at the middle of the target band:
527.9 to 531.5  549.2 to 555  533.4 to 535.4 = 0.04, 95.8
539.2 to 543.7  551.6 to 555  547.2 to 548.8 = 0.04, 95.5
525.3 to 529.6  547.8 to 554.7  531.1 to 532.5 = -0.11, 90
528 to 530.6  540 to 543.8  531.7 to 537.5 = 0.01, 93.8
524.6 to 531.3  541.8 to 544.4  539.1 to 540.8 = 0.03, 95.3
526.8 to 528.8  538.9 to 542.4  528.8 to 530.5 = -0.10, 85.4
